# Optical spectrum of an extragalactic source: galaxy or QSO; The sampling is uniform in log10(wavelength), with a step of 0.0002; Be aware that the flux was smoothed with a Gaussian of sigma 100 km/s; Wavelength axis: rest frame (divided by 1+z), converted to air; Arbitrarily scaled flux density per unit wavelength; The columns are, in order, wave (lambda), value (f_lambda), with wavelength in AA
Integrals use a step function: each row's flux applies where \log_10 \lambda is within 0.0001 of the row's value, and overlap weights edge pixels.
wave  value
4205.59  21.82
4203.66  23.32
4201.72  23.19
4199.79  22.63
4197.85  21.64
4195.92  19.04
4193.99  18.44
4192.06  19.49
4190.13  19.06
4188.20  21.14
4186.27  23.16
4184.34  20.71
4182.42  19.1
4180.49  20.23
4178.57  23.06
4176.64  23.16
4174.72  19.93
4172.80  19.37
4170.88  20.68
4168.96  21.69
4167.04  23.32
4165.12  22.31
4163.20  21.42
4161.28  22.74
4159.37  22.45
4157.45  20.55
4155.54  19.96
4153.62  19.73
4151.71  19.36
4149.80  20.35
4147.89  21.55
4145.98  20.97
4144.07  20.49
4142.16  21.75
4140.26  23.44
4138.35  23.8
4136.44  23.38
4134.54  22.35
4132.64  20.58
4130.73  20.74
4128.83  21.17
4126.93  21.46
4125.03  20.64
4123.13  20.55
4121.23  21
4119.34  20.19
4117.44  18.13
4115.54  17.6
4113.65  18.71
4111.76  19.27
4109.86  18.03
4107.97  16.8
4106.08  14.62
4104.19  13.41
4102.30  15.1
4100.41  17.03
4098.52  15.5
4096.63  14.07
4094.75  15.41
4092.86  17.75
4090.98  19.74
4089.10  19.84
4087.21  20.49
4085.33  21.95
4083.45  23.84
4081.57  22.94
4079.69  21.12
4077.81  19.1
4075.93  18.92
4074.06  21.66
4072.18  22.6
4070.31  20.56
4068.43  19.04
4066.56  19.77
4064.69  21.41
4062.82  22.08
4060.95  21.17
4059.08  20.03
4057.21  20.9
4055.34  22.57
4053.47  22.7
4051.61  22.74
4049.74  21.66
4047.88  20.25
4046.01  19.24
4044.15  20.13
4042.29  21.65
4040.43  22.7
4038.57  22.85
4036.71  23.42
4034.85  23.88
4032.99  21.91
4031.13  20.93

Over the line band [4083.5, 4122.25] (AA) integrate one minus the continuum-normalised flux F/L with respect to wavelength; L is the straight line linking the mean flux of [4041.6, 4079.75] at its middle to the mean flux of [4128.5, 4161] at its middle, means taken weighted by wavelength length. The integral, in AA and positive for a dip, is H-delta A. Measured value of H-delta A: 6.0 AA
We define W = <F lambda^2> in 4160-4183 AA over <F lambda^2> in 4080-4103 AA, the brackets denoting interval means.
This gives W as 1.2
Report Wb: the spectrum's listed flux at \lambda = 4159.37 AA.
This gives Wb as 22.45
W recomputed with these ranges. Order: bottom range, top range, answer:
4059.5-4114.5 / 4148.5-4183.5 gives 1.15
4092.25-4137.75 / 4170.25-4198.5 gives 1.14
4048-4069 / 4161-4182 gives 1.07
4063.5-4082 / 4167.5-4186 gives 1.07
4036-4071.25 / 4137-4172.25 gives 1.06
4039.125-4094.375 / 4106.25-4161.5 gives 1.01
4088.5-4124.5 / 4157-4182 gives 1.27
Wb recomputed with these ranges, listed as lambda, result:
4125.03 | 20.64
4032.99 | 21.91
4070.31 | 20.56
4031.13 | 20.93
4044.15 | 20.13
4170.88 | 20.68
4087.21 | 20.49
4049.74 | 21.66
